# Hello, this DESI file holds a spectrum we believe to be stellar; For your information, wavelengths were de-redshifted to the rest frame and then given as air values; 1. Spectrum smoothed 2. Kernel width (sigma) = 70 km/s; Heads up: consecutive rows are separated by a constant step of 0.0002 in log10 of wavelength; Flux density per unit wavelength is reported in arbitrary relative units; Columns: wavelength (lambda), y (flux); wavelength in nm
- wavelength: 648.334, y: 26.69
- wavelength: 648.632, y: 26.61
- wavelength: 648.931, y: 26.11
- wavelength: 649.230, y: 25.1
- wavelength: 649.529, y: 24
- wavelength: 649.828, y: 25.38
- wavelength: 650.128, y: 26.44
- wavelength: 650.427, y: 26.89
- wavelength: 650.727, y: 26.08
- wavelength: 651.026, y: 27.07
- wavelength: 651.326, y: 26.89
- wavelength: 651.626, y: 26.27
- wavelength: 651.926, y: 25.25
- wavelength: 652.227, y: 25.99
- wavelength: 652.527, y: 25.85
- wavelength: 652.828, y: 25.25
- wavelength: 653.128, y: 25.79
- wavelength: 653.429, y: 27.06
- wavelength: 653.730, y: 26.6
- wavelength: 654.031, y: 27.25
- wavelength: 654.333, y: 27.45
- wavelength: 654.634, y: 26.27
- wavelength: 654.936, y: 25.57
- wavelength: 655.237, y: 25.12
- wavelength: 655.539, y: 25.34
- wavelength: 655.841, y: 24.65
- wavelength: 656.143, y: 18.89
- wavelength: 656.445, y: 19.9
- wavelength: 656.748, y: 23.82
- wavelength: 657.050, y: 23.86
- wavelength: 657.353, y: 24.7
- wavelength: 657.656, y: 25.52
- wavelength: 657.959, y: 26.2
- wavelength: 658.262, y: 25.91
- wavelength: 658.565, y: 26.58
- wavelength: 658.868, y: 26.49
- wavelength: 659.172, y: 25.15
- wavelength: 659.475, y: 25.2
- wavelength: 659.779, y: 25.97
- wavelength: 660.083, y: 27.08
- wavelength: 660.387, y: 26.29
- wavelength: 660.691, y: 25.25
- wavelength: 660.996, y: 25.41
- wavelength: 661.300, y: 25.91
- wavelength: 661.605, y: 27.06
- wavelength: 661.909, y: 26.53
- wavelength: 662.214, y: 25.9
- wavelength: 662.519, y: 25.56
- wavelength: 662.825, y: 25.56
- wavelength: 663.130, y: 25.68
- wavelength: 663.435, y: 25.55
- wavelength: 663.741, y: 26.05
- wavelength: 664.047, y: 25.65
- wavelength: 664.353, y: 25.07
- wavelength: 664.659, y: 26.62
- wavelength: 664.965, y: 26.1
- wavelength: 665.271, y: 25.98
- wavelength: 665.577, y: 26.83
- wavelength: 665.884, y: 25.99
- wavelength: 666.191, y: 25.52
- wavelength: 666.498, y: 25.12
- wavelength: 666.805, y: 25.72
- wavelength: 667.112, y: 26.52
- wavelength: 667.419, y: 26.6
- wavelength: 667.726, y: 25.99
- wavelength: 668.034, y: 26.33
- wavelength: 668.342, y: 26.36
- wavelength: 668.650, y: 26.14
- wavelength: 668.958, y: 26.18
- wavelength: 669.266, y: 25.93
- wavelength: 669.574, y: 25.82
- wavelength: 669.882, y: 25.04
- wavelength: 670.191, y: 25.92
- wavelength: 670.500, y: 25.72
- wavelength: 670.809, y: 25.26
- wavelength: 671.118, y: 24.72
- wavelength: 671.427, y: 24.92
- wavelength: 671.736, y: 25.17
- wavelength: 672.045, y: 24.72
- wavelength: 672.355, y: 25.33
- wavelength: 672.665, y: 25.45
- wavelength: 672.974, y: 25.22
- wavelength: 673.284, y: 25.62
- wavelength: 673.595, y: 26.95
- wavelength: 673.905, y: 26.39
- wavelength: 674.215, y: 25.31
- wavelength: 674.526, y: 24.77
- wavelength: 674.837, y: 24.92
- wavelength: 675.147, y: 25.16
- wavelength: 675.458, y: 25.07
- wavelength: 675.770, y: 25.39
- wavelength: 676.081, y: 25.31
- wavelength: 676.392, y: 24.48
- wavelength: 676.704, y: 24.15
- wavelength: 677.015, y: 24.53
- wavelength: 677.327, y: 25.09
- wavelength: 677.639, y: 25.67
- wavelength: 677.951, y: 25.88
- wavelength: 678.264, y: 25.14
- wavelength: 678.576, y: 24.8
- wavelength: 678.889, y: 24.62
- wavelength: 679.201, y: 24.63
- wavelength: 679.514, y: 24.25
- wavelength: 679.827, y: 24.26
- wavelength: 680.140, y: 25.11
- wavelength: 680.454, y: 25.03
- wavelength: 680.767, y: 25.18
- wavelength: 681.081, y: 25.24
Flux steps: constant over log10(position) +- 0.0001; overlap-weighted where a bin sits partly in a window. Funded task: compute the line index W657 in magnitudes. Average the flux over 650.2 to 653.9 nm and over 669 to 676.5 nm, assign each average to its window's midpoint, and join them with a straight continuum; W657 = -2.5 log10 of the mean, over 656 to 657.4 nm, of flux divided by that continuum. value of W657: 0.181 mag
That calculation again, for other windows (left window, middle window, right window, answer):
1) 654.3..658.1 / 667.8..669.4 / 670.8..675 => -0.046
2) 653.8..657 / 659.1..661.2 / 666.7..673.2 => -0.040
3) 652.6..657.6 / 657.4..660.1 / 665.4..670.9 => -0.031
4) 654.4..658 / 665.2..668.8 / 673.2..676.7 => -0.053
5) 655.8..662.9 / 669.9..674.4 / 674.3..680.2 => -0.021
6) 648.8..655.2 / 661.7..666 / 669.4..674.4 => -0.009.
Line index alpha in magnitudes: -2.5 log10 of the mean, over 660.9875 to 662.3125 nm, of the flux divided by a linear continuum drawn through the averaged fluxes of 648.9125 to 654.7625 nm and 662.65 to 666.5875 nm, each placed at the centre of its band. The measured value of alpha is -0.02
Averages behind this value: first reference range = 26.2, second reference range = 25.8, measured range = 26.3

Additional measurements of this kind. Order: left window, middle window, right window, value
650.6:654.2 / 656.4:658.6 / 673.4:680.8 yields 0.058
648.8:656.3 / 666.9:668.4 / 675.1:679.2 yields -0.045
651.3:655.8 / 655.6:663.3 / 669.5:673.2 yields 0.027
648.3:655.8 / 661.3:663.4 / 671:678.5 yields -0.014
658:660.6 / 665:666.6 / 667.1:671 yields 0.003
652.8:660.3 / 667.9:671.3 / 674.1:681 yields -0.029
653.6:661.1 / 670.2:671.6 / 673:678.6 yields 0.001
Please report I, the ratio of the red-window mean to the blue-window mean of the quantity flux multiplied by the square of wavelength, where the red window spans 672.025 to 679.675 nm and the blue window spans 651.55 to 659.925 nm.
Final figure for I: 1.1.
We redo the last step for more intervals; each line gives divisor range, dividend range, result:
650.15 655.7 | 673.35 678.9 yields 1.03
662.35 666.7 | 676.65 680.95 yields 1.01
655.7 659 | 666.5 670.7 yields 1.11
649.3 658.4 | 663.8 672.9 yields 1.06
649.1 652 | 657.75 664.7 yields 1.03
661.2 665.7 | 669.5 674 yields 1.00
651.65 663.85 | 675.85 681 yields 1.04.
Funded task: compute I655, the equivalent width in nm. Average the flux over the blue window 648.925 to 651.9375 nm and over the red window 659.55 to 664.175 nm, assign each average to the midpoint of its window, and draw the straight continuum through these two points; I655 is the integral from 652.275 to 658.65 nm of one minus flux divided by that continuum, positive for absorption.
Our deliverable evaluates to 0.21 nm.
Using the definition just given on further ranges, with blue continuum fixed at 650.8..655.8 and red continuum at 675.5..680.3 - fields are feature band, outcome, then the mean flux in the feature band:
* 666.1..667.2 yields -0.009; 25.7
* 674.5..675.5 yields 0.002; 25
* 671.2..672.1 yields 0.010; 25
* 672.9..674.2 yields -0.047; 26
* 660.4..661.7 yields -0.007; 25.9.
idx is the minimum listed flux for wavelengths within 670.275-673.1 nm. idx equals 24.72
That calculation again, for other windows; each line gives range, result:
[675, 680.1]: 24.15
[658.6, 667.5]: 25.07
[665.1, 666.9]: 25.12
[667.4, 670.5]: 25.04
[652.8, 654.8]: 25.25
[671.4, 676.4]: 24.48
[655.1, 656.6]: 18.89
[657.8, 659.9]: 25.15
